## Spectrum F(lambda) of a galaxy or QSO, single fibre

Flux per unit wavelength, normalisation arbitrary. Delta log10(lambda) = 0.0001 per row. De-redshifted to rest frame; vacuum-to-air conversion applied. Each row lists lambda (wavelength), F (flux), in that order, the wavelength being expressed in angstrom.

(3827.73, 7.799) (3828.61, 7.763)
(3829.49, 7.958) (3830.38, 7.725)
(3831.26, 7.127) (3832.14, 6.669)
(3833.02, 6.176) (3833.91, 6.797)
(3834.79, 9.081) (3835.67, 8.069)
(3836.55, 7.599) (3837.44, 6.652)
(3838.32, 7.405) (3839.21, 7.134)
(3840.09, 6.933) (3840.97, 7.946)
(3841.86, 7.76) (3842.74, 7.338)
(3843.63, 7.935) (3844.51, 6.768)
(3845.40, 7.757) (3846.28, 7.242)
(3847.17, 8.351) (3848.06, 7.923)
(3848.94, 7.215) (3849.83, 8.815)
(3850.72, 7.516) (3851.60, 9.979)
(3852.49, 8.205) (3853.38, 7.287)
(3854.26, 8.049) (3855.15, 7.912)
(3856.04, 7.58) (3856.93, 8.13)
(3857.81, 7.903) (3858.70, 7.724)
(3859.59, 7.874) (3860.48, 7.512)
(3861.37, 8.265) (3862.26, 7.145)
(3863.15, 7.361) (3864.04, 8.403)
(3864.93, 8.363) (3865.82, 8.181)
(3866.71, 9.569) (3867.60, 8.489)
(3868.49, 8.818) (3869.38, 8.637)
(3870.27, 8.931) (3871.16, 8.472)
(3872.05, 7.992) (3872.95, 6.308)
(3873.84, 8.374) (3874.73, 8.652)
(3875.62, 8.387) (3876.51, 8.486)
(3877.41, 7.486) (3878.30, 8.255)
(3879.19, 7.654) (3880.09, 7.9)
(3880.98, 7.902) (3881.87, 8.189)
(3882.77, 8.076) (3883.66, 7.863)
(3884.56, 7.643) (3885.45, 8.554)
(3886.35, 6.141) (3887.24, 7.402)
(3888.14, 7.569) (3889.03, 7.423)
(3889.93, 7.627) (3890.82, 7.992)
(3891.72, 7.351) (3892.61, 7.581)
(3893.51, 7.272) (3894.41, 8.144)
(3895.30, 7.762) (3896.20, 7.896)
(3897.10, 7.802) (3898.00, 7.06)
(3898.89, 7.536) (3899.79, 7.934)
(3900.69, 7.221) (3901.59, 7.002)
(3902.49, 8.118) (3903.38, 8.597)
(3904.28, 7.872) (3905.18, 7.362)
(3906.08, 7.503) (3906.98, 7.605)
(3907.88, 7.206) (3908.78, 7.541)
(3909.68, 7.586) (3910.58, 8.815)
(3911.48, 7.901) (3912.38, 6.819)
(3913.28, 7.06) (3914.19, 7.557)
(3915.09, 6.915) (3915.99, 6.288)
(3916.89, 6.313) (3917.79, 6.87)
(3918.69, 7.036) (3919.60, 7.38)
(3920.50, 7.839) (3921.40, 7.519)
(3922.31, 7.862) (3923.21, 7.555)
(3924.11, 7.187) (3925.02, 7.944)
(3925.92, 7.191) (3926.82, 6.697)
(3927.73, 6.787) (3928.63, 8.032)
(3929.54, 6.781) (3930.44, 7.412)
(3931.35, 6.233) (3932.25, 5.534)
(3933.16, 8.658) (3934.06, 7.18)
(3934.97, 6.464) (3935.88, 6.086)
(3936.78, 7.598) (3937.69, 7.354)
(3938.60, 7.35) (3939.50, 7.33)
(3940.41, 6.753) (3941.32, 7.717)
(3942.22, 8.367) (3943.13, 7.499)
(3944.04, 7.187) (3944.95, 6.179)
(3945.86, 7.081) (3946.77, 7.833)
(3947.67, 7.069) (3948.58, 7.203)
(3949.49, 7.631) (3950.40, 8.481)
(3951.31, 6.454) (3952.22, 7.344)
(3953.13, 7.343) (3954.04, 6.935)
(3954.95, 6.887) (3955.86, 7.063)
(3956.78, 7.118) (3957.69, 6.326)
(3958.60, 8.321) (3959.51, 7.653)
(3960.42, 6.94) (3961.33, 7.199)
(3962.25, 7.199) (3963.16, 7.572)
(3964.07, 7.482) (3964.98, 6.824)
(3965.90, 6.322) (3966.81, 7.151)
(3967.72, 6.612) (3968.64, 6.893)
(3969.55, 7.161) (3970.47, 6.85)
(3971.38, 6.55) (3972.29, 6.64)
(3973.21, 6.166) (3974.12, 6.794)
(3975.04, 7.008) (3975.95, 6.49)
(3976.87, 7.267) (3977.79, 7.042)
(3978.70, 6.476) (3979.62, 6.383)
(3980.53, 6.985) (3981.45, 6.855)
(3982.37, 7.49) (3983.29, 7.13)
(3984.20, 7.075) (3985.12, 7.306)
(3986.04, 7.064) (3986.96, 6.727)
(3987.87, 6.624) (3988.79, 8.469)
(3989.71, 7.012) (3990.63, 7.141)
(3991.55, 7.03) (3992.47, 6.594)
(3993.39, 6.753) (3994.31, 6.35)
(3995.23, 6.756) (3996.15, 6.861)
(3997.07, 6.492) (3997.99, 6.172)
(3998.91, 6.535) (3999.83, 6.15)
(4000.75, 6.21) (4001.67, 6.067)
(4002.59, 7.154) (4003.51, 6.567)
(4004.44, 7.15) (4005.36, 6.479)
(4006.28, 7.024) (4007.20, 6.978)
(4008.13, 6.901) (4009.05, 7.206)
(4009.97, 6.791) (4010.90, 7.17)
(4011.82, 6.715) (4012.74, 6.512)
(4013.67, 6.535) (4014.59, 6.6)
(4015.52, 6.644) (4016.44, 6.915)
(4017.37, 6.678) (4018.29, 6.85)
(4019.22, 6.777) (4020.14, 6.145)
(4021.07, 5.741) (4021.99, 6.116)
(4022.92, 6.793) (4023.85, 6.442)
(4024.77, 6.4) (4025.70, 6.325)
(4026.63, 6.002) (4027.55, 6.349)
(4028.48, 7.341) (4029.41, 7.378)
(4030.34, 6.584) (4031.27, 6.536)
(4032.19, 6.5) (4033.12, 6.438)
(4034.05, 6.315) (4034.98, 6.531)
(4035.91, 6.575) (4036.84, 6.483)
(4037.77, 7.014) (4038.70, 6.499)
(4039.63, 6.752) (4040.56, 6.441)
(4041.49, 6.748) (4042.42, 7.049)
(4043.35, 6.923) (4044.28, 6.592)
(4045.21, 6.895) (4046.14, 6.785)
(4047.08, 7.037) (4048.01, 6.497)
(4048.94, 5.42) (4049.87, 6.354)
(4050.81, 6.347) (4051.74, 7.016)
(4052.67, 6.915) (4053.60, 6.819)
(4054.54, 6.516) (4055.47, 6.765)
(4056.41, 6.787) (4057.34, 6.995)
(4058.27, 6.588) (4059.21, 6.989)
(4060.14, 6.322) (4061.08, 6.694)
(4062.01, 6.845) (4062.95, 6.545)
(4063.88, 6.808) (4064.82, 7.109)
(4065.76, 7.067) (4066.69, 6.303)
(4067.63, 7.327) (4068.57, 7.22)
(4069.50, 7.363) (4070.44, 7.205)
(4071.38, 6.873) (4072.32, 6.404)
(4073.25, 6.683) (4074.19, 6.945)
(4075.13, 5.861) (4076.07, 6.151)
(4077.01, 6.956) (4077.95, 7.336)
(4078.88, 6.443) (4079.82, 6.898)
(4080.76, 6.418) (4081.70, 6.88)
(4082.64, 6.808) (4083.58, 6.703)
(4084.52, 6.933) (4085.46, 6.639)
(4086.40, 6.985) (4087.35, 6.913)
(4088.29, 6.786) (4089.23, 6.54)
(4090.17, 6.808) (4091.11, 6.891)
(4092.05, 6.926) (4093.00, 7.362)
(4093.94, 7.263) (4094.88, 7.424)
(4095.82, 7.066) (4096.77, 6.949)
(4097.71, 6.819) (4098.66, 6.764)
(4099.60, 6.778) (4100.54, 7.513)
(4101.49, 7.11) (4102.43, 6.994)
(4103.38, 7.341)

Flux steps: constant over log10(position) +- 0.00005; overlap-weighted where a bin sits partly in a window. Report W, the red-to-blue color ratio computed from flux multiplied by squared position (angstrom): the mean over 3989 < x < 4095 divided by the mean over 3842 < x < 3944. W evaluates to 0.95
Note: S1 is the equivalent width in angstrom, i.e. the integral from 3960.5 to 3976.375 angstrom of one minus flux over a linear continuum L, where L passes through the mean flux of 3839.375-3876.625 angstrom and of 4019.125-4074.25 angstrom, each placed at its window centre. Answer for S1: 0.8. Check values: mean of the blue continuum 8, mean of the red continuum 6.67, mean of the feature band 6.88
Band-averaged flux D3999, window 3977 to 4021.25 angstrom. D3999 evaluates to 6.79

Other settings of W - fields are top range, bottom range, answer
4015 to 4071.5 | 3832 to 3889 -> 0.93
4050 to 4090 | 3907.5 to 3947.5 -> 1.01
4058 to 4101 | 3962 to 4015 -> 1.05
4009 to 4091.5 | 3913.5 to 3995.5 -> 0.99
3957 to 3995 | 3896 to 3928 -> 0.97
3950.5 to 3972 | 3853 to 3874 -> 0.92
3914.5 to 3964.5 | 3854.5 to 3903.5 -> 0.94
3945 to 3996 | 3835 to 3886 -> 0.94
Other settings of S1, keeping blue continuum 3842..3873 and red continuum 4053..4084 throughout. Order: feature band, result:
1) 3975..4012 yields 1.92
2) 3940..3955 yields 0.37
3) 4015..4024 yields 0.70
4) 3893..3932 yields 1.45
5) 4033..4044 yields 0.48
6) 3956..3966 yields 0.28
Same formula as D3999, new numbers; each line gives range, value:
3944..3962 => 7.21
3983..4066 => 6.7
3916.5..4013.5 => 7.02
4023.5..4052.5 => 6.6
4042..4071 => 6.78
